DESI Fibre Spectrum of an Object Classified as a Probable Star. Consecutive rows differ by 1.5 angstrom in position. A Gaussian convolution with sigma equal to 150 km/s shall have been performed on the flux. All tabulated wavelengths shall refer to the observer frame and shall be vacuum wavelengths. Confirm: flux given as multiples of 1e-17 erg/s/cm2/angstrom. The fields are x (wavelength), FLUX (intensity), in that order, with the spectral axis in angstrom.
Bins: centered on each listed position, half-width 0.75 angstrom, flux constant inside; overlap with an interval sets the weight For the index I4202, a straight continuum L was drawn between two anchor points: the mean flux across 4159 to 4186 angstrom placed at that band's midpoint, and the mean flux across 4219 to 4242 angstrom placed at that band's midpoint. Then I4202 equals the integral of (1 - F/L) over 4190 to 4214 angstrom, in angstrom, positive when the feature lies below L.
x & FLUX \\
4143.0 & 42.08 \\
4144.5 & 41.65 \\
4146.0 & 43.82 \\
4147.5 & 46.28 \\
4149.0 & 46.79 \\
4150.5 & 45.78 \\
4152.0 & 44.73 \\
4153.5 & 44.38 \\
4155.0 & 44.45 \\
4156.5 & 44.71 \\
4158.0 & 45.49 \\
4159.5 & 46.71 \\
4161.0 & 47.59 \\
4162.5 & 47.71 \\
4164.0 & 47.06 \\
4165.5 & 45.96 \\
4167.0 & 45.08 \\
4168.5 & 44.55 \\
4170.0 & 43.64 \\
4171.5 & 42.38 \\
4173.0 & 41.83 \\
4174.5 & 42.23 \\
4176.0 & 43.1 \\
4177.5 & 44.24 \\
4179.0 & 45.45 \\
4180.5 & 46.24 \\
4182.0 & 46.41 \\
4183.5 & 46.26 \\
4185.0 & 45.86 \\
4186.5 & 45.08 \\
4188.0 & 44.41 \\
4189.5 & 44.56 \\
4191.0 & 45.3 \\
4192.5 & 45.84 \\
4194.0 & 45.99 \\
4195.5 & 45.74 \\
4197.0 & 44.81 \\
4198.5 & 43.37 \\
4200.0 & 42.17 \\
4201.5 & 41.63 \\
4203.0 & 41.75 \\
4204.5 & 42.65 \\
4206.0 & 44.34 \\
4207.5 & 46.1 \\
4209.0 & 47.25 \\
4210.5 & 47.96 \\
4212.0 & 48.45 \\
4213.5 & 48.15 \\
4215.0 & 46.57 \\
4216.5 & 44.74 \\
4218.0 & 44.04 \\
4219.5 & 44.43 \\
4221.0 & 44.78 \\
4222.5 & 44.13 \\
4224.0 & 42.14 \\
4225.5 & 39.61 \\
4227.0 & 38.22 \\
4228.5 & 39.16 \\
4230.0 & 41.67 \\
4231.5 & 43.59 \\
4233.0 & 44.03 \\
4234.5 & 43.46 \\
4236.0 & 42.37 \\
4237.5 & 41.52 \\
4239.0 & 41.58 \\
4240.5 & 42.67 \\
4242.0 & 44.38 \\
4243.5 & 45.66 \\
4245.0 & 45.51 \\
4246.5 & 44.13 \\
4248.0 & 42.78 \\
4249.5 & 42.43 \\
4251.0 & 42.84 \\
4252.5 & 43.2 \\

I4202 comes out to -0.8 angstrom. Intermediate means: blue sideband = 45.1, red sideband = 42.3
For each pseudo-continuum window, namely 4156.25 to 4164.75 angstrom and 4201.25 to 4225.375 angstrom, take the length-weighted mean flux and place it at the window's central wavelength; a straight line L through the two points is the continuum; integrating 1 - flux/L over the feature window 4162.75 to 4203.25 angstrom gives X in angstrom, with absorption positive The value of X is 1.2 angstrom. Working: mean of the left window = 46.7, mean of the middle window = 44.6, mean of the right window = 44.9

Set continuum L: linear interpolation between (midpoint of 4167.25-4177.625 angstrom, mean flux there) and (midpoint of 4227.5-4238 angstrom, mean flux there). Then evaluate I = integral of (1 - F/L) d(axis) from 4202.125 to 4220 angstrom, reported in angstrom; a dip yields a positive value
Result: -1.3 angstrom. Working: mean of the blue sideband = 43.2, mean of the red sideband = 42.2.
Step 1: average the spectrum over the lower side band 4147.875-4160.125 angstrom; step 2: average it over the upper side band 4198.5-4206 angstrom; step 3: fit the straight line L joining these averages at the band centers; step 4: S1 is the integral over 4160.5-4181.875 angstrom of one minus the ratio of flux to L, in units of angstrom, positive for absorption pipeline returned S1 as -0.2 angstrom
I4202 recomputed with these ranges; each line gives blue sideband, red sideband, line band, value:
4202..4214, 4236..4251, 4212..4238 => 0.76 angstrom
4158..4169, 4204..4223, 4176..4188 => 0.19 angstrom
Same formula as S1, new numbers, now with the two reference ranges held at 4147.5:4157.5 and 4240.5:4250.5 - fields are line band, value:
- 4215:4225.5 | 0.1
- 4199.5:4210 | 0.2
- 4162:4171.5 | -0.1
